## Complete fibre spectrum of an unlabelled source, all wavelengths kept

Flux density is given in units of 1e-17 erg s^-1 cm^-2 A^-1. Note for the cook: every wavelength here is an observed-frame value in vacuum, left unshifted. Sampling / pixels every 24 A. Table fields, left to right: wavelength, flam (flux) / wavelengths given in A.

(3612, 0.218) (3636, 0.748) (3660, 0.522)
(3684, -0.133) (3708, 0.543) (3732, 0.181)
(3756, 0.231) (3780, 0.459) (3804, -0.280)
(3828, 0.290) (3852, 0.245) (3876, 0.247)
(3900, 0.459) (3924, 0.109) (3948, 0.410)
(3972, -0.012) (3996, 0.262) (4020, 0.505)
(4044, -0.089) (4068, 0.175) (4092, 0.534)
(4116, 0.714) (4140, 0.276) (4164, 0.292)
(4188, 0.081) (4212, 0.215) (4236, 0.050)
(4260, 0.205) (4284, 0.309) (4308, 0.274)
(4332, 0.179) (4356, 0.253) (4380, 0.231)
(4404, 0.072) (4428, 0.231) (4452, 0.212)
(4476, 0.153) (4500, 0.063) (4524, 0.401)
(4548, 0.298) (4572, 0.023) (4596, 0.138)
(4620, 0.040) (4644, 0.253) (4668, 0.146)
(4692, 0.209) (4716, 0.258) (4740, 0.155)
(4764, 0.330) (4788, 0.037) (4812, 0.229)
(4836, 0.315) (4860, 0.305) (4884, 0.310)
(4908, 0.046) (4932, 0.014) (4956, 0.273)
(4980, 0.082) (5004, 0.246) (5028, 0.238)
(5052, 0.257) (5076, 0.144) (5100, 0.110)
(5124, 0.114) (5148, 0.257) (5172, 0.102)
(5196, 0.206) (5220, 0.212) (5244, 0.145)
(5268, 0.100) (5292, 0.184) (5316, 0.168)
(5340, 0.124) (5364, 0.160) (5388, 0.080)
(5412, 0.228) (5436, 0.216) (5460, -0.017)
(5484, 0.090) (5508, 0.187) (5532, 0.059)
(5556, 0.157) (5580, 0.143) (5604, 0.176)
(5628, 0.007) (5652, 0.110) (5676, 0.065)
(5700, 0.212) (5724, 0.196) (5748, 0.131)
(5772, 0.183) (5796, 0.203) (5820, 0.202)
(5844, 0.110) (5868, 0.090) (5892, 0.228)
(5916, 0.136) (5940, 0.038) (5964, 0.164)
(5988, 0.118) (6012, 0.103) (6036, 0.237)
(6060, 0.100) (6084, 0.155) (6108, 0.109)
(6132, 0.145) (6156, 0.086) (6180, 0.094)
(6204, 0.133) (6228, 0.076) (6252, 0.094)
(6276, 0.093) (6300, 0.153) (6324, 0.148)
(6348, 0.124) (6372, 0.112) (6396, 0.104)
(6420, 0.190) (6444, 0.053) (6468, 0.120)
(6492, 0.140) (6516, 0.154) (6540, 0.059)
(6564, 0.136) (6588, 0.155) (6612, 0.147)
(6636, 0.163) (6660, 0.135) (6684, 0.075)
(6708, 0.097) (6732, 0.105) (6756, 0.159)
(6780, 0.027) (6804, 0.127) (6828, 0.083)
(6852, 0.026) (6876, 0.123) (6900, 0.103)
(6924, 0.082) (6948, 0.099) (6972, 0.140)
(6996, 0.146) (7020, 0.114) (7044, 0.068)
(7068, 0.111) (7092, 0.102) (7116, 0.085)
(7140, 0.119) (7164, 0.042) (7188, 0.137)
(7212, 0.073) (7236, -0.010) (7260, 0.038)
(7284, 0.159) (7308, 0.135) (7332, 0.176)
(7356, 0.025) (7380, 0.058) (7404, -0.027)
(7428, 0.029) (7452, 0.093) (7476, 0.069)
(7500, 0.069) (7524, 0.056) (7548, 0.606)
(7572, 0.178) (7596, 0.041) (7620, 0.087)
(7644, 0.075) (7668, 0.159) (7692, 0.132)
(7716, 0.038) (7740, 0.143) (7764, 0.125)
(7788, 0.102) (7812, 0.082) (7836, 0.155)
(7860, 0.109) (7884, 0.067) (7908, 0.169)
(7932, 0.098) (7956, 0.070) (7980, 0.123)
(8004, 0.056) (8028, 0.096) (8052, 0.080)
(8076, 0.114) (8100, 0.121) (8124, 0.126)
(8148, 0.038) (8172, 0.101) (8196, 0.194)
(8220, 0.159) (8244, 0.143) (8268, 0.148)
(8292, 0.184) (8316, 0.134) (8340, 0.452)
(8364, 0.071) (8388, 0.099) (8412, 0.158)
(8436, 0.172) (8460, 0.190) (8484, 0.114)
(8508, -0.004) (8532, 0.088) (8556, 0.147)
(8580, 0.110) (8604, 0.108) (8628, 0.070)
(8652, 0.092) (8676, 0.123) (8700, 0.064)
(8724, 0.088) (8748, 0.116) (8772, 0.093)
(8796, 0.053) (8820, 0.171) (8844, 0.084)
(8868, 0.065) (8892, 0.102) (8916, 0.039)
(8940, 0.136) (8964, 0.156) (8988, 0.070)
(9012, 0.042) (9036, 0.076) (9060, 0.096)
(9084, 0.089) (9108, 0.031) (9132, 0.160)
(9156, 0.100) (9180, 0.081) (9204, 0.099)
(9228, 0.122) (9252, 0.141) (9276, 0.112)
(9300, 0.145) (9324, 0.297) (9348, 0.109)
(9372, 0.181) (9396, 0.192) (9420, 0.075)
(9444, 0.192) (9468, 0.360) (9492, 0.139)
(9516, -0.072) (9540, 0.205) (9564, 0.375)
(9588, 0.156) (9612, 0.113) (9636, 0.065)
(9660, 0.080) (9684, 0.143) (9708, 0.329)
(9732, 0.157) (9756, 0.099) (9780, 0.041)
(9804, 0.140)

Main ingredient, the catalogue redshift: 1.025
